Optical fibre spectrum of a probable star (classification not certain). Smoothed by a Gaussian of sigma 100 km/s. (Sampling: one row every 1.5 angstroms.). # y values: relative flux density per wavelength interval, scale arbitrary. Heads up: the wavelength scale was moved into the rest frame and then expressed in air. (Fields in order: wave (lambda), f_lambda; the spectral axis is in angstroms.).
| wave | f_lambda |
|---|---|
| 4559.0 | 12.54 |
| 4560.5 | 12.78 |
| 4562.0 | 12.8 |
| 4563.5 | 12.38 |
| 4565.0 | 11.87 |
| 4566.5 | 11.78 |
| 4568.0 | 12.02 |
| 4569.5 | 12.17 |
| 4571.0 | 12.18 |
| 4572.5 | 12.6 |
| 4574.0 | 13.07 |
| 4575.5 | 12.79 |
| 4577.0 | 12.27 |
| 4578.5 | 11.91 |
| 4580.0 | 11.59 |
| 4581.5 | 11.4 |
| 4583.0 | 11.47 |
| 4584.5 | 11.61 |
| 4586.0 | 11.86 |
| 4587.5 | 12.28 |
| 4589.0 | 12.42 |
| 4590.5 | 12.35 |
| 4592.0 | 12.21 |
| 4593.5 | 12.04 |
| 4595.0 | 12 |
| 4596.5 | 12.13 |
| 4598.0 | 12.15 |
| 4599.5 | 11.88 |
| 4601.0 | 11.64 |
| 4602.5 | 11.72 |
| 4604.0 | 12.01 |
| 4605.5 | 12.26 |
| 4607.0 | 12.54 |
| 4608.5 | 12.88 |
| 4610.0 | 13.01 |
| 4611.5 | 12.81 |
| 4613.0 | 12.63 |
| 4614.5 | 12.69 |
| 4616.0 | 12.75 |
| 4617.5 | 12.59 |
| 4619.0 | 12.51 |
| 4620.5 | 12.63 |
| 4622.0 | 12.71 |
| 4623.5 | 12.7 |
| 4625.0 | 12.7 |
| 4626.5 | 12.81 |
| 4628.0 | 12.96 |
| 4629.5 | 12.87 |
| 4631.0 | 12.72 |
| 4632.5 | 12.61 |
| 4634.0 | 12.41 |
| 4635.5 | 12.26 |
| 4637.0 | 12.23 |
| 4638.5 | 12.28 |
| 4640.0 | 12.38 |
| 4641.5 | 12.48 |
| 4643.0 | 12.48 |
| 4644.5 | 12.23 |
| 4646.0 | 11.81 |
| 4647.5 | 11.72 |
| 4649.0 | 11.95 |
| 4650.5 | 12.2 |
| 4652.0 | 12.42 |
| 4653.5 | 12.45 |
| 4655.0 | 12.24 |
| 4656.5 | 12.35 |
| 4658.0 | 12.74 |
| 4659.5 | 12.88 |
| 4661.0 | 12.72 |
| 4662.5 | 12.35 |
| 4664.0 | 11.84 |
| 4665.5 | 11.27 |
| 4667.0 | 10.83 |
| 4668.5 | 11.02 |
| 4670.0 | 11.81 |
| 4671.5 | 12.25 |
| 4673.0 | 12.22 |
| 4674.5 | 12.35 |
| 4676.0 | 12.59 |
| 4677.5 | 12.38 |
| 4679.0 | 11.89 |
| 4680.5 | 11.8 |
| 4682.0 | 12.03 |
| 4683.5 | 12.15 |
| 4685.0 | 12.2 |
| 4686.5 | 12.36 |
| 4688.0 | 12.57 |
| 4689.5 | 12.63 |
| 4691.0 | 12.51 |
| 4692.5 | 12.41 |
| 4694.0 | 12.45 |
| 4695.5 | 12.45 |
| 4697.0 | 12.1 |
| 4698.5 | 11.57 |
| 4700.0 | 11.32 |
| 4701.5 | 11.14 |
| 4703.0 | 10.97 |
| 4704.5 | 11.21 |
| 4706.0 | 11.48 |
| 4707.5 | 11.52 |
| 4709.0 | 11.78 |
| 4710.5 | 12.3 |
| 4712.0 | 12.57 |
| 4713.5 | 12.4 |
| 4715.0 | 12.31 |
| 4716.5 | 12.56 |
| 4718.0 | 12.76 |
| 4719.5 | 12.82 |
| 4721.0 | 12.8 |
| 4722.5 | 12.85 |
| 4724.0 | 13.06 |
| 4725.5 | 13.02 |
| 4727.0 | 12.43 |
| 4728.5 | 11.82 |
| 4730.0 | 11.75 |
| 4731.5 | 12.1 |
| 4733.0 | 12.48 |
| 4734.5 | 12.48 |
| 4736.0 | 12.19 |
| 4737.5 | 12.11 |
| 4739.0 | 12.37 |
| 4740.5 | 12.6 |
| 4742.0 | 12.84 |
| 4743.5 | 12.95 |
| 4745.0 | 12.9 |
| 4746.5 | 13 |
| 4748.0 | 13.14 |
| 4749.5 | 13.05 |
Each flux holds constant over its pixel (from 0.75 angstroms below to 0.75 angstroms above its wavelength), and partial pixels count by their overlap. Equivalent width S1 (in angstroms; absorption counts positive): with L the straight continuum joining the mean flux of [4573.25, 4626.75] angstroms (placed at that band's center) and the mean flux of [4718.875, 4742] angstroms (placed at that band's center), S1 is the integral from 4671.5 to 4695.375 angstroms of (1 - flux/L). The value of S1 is 0.2 angstroms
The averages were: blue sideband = 12.3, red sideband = 12.5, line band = 12.3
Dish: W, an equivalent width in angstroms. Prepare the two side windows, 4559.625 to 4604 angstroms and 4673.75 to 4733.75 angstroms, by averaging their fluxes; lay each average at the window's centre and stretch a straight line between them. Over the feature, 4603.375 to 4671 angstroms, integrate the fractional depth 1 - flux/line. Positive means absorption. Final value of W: -1.2 angstroms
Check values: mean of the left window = 12.1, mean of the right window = 12.2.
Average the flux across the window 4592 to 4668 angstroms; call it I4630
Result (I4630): 12.3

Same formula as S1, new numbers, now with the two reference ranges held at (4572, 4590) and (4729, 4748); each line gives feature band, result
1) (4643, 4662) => -0.05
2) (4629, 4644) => -0.27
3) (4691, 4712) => 1.02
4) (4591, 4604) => 0.17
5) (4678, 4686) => 0.21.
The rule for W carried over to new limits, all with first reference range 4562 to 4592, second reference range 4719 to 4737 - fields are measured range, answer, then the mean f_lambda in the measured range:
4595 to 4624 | -0.5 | 12.4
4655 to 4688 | 0.6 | 12.1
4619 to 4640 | -0.6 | 12.6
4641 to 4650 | 0.1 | 12.1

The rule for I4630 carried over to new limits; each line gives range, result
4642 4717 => 12.1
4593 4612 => 12.2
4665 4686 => 11.9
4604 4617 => 12.7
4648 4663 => 12.4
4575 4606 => 12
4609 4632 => 12.7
